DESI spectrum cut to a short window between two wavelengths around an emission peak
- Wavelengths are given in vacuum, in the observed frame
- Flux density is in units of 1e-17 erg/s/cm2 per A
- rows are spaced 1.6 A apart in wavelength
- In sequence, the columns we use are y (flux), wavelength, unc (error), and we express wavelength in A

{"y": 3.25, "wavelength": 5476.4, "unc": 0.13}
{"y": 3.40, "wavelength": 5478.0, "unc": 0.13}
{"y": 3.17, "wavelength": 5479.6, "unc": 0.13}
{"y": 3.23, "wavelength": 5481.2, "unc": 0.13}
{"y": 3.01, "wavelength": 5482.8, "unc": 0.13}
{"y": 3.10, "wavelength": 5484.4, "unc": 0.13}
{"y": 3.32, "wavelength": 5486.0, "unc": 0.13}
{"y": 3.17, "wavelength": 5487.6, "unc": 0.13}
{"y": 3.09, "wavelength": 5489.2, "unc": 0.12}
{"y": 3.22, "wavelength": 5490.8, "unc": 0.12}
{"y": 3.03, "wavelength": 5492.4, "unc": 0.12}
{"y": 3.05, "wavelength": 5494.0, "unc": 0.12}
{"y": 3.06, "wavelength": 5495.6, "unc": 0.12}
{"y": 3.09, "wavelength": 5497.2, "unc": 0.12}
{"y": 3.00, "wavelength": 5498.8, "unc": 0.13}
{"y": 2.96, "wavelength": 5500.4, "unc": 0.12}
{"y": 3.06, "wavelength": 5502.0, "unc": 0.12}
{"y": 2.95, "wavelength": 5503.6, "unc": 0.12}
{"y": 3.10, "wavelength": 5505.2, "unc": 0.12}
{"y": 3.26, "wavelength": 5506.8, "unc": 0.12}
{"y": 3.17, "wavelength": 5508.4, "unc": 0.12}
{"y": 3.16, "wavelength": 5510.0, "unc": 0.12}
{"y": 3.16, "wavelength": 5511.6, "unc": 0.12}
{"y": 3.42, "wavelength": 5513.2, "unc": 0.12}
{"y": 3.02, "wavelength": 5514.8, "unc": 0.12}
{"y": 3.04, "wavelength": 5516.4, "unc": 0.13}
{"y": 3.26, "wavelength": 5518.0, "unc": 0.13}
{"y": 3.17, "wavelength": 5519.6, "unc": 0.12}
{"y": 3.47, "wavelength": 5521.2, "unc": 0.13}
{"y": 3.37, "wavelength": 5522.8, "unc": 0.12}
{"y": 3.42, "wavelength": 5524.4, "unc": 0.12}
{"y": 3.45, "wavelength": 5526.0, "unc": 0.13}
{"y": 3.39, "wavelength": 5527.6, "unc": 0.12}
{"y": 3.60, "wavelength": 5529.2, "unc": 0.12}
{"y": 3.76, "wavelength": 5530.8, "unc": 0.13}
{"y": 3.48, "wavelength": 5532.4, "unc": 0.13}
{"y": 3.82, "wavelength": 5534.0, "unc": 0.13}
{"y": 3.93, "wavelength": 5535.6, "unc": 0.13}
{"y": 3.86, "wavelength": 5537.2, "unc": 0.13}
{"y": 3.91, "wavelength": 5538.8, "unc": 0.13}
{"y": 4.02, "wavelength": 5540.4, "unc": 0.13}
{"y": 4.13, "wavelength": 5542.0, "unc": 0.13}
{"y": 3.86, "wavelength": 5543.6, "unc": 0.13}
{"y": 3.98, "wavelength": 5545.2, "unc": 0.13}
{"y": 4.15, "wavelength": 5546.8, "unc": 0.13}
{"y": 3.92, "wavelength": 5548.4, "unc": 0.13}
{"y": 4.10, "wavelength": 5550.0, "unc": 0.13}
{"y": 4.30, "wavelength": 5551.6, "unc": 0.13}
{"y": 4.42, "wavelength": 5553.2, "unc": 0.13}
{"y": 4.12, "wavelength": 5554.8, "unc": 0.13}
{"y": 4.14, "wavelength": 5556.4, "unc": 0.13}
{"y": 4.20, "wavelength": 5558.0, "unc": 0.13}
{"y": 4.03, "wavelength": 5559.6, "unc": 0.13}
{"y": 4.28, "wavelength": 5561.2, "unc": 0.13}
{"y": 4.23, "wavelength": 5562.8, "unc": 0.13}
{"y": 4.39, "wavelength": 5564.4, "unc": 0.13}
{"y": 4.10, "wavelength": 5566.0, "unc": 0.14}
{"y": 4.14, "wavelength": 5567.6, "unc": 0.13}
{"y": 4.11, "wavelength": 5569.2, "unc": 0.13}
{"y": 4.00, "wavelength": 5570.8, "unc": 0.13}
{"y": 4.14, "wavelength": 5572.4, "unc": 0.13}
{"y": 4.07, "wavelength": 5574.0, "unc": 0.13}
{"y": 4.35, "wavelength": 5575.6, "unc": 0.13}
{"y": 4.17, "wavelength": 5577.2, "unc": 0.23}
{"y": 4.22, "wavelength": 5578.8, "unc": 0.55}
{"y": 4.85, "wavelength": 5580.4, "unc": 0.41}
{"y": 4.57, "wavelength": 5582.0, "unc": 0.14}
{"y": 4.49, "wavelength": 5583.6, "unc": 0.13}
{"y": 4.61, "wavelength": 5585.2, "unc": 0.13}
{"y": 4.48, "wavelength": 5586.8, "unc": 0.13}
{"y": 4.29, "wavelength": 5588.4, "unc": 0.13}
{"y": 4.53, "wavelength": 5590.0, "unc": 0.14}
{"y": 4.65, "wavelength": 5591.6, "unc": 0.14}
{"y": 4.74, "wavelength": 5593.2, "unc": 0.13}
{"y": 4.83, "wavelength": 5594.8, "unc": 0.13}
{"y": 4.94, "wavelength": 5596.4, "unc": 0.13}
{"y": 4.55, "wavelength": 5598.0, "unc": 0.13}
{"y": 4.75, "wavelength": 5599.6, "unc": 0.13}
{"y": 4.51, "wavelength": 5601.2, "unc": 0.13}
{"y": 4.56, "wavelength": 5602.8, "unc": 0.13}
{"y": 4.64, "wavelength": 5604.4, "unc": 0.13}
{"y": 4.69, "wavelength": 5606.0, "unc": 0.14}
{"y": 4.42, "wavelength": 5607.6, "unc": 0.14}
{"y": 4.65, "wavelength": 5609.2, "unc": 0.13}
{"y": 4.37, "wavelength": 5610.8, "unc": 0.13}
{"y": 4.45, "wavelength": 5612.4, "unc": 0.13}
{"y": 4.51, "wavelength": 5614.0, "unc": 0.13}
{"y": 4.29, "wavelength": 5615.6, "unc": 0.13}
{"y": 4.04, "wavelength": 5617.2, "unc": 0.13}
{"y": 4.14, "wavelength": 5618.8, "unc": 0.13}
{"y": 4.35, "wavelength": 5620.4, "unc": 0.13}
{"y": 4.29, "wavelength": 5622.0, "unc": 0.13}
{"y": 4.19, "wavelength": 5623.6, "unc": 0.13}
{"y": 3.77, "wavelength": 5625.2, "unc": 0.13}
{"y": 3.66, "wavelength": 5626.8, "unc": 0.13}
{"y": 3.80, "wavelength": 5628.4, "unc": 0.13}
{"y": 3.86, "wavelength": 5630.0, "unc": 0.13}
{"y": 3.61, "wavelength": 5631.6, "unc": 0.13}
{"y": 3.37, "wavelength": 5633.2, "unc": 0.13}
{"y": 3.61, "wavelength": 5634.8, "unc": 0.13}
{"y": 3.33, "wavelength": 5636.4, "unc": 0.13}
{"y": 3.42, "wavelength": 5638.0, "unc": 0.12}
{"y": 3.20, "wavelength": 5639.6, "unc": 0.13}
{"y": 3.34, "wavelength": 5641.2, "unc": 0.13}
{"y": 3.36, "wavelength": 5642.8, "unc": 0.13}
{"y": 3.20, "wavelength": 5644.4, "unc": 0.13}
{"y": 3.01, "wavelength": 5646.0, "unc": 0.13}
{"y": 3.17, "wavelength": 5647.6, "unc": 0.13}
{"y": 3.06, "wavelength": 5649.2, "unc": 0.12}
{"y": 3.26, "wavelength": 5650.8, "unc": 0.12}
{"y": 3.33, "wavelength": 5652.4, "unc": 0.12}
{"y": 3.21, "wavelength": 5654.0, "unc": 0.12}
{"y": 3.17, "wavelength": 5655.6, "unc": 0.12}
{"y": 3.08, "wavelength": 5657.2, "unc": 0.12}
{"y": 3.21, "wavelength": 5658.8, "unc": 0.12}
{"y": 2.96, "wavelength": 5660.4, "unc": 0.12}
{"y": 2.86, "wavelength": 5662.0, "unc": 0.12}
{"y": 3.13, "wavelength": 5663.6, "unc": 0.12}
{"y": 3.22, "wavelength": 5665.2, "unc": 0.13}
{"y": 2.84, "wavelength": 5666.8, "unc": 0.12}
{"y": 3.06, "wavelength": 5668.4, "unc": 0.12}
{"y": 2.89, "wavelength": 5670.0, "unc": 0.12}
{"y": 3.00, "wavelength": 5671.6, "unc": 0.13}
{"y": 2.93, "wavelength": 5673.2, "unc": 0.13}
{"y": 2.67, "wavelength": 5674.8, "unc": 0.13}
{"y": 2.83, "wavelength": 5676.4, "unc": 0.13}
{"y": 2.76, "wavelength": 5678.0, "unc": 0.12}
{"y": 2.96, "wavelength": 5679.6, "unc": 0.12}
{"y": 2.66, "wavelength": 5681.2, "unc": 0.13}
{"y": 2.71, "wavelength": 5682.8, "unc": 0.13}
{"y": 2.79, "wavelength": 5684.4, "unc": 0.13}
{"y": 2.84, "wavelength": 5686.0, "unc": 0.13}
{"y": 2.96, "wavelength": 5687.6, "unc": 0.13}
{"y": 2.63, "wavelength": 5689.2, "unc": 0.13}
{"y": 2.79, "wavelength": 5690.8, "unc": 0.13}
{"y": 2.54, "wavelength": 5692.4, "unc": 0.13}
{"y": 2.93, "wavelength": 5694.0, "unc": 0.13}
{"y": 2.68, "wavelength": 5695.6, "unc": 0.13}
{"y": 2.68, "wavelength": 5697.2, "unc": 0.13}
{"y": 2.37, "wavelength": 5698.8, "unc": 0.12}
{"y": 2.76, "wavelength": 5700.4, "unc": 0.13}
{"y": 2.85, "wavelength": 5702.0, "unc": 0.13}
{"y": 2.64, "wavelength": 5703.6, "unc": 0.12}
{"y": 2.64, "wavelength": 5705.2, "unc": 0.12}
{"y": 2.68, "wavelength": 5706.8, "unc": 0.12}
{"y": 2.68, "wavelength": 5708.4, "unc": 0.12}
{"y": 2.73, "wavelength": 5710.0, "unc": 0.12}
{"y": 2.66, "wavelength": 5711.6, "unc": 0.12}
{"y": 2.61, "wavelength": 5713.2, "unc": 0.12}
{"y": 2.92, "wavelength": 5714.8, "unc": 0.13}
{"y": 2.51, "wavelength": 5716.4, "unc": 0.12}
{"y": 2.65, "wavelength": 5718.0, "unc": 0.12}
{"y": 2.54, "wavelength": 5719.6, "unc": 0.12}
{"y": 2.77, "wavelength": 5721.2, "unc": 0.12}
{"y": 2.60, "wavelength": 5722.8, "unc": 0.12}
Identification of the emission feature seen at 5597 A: C III] 1909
